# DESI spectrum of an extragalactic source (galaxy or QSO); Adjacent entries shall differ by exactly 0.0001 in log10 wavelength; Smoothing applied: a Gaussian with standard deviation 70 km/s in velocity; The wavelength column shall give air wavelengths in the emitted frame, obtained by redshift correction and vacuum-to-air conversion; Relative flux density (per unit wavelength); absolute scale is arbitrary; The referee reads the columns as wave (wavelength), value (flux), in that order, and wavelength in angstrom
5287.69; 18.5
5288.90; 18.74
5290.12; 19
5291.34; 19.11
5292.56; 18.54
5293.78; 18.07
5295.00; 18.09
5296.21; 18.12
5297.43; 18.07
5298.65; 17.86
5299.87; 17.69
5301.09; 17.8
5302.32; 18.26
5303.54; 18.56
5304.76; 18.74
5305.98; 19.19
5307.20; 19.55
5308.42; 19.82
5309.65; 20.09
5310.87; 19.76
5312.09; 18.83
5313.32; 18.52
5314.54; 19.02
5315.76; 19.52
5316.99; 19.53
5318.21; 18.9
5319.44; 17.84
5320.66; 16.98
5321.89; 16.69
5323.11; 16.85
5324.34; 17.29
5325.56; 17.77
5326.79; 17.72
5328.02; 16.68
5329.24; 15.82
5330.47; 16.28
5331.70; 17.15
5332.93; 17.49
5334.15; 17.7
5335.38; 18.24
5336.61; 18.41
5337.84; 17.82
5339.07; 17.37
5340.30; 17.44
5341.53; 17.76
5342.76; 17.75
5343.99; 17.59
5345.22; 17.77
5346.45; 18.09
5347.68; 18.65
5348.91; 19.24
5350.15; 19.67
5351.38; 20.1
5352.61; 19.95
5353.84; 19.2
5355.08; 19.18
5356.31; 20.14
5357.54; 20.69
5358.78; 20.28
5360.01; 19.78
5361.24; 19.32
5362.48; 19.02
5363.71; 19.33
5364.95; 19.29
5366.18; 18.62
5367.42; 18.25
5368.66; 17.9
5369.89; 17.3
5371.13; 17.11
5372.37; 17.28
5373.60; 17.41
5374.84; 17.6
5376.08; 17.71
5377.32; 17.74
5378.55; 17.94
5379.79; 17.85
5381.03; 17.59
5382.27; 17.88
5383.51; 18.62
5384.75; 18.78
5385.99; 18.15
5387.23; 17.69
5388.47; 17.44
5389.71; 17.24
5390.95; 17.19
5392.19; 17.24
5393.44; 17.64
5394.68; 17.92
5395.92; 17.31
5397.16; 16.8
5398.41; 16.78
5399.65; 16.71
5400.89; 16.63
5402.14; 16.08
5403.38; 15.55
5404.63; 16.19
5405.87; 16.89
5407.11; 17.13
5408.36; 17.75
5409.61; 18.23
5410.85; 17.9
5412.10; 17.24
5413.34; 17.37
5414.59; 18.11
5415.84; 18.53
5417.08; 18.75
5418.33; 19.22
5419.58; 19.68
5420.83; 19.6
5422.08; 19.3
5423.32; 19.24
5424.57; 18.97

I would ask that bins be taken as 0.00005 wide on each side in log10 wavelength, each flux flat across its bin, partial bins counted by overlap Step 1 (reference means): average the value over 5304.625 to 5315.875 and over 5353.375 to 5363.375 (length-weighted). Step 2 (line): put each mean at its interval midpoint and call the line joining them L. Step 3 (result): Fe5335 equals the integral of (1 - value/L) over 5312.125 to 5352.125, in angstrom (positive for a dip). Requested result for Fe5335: 3.2 angstrom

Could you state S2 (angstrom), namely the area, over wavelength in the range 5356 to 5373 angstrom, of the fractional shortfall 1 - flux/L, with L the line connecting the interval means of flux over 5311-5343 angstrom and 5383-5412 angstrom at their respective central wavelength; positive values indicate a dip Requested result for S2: -1.30 angstrom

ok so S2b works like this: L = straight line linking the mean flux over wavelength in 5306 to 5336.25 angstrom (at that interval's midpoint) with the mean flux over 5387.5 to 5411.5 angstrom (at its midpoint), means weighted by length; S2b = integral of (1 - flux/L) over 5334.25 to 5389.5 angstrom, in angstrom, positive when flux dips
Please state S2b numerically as -2.6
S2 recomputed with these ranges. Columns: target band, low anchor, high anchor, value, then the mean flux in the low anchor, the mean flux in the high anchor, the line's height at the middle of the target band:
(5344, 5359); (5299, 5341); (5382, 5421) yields -1.2 angstrom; 18.1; 17.6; 17.9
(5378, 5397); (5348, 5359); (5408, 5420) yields 1.2 angstrom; 19.8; 18.3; 18.9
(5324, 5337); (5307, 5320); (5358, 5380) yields 1.1 angstrom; 19.2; 18.3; 18.9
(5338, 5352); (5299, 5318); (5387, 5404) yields -0.1 angstrom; 19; 17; 18.1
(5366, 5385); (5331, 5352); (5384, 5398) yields -0.1 angstrom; 18.1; 17.6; 17.7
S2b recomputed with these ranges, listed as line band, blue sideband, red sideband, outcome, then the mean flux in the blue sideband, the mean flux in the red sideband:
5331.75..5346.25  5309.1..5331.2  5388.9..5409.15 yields 0.00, 18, 17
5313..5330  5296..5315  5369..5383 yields 0.67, 18.7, 17.6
